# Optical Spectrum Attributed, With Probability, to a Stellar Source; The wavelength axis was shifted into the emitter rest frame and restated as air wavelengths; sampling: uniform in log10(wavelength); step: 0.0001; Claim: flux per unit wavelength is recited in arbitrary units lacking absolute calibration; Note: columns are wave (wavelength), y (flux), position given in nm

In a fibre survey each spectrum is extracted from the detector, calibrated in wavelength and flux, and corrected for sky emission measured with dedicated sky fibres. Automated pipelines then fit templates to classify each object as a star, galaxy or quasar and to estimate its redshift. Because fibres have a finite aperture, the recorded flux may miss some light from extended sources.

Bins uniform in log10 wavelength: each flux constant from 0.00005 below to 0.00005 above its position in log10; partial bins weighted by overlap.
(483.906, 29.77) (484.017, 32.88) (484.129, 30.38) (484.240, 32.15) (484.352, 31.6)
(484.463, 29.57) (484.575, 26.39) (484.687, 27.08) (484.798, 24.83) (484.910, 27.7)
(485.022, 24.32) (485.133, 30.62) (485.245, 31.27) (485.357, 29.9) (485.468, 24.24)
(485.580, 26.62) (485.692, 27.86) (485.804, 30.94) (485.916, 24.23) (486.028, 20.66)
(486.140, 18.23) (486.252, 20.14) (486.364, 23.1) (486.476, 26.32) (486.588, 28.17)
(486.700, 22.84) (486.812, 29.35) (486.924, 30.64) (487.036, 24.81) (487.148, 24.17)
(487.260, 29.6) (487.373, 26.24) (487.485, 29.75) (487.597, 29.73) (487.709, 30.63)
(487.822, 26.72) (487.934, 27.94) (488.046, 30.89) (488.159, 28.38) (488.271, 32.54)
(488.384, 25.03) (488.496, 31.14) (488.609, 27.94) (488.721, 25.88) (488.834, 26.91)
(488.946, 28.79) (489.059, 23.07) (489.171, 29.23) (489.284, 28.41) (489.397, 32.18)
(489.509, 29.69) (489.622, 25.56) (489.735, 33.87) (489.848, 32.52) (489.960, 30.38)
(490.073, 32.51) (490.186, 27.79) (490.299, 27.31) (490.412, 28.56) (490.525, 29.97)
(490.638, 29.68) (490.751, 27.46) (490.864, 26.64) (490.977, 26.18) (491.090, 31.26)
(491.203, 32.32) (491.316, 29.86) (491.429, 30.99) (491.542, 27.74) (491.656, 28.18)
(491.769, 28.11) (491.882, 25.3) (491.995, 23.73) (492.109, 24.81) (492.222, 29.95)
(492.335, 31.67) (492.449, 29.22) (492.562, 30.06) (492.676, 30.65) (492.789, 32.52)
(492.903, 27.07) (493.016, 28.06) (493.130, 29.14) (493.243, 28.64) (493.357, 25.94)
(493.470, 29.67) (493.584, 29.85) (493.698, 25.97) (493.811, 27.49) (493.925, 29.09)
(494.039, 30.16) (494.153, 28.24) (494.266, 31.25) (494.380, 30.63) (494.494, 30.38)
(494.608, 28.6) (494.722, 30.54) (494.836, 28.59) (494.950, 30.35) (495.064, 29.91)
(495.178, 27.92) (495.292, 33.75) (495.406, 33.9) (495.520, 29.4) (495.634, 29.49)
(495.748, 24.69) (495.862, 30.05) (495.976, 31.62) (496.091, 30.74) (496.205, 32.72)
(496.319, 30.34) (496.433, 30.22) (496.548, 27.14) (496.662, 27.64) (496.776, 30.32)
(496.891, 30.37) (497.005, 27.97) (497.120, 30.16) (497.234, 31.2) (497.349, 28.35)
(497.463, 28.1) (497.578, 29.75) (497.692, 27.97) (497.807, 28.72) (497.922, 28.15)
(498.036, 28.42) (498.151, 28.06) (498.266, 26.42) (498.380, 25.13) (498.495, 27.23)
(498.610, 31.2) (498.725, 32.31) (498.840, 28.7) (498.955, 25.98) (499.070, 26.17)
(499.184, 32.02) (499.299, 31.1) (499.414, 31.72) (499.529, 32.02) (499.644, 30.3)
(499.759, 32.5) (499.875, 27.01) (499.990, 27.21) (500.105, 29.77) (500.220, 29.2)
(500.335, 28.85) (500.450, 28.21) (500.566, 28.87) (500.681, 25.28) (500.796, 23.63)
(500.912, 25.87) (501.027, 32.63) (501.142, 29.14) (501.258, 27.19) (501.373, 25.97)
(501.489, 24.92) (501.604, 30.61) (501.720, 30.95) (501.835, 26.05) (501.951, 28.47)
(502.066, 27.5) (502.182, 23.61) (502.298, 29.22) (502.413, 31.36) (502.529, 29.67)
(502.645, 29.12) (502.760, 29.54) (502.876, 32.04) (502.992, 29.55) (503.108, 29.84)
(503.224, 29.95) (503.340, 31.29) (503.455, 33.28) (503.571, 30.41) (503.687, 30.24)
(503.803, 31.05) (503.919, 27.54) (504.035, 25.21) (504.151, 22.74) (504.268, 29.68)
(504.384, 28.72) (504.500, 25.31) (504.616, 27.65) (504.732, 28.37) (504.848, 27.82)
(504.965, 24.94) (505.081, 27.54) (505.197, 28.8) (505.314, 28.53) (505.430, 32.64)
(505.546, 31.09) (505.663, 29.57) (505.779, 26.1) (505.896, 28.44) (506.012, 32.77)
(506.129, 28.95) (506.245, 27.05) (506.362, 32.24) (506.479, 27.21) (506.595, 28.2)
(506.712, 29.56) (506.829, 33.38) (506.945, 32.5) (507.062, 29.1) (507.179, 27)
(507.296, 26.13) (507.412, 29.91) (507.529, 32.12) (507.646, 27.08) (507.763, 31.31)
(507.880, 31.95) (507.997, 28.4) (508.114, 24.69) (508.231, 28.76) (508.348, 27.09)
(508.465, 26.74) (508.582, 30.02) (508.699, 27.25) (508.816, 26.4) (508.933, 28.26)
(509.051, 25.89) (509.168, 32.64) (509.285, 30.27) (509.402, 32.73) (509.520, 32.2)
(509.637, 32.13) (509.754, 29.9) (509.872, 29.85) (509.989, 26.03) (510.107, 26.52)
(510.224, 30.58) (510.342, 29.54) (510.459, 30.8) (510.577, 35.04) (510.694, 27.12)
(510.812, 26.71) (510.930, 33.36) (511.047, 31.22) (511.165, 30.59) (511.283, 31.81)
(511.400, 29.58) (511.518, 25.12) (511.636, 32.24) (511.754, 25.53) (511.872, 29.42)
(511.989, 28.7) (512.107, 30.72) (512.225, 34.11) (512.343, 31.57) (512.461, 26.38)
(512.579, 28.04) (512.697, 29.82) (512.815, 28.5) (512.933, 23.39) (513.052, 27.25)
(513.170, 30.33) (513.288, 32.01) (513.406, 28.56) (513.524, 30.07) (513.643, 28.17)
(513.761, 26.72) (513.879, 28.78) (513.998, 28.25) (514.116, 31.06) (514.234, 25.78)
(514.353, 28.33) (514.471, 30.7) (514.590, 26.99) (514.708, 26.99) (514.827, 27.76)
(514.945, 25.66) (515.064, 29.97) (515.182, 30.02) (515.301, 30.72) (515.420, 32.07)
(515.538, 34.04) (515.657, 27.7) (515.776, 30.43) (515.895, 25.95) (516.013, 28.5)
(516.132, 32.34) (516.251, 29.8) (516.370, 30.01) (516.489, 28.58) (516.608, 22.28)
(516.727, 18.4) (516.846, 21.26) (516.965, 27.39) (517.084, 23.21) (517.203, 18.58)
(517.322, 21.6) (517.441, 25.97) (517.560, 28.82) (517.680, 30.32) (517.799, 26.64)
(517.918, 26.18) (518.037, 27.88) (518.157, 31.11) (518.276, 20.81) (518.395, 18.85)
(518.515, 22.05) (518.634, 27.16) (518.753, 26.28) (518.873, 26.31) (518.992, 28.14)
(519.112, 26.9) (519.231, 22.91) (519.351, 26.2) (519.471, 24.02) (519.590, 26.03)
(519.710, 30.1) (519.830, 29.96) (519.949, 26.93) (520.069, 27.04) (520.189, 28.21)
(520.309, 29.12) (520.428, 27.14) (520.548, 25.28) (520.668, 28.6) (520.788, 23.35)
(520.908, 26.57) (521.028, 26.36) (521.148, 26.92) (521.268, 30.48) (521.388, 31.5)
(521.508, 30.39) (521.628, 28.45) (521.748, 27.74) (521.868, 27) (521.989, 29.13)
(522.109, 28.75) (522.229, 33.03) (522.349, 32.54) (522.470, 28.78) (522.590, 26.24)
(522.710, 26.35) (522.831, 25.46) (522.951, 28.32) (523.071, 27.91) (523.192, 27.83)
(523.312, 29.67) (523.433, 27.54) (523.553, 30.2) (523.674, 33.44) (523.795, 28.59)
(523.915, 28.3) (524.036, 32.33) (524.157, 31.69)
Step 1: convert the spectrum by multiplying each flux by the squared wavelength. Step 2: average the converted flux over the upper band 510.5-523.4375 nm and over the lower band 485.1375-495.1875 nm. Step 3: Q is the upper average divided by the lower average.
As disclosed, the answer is 1.1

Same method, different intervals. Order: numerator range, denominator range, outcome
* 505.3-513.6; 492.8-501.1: 1.06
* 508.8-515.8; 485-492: 1.16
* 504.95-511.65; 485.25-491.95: 1.14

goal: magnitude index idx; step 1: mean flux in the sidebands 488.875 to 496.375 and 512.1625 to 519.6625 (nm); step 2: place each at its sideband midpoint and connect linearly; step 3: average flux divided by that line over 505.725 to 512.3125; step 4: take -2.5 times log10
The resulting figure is -0.06 mag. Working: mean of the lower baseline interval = 29.2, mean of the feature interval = 29.5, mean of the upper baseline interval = 27.3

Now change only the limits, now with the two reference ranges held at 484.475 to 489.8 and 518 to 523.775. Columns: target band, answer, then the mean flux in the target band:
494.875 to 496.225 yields -0.11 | 30.3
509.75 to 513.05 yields -0.07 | 29.3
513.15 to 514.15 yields -0.07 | 29.2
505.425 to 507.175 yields -0.09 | 29.7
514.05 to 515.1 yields -0.02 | 28.1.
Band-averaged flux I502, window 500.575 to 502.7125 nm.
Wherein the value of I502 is 27.9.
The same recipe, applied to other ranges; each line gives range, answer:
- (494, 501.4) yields 29.2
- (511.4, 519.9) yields 27.5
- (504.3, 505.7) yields 28.4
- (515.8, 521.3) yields 26.2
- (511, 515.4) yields 29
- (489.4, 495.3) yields 29.1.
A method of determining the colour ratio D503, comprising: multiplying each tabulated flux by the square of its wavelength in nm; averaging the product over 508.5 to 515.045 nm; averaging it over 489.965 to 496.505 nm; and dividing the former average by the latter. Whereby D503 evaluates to 1.07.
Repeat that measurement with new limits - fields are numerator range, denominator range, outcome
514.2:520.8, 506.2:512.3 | 0.94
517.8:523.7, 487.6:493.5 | 1.07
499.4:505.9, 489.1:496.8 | 1.02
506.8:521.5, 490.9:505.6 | 1.04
